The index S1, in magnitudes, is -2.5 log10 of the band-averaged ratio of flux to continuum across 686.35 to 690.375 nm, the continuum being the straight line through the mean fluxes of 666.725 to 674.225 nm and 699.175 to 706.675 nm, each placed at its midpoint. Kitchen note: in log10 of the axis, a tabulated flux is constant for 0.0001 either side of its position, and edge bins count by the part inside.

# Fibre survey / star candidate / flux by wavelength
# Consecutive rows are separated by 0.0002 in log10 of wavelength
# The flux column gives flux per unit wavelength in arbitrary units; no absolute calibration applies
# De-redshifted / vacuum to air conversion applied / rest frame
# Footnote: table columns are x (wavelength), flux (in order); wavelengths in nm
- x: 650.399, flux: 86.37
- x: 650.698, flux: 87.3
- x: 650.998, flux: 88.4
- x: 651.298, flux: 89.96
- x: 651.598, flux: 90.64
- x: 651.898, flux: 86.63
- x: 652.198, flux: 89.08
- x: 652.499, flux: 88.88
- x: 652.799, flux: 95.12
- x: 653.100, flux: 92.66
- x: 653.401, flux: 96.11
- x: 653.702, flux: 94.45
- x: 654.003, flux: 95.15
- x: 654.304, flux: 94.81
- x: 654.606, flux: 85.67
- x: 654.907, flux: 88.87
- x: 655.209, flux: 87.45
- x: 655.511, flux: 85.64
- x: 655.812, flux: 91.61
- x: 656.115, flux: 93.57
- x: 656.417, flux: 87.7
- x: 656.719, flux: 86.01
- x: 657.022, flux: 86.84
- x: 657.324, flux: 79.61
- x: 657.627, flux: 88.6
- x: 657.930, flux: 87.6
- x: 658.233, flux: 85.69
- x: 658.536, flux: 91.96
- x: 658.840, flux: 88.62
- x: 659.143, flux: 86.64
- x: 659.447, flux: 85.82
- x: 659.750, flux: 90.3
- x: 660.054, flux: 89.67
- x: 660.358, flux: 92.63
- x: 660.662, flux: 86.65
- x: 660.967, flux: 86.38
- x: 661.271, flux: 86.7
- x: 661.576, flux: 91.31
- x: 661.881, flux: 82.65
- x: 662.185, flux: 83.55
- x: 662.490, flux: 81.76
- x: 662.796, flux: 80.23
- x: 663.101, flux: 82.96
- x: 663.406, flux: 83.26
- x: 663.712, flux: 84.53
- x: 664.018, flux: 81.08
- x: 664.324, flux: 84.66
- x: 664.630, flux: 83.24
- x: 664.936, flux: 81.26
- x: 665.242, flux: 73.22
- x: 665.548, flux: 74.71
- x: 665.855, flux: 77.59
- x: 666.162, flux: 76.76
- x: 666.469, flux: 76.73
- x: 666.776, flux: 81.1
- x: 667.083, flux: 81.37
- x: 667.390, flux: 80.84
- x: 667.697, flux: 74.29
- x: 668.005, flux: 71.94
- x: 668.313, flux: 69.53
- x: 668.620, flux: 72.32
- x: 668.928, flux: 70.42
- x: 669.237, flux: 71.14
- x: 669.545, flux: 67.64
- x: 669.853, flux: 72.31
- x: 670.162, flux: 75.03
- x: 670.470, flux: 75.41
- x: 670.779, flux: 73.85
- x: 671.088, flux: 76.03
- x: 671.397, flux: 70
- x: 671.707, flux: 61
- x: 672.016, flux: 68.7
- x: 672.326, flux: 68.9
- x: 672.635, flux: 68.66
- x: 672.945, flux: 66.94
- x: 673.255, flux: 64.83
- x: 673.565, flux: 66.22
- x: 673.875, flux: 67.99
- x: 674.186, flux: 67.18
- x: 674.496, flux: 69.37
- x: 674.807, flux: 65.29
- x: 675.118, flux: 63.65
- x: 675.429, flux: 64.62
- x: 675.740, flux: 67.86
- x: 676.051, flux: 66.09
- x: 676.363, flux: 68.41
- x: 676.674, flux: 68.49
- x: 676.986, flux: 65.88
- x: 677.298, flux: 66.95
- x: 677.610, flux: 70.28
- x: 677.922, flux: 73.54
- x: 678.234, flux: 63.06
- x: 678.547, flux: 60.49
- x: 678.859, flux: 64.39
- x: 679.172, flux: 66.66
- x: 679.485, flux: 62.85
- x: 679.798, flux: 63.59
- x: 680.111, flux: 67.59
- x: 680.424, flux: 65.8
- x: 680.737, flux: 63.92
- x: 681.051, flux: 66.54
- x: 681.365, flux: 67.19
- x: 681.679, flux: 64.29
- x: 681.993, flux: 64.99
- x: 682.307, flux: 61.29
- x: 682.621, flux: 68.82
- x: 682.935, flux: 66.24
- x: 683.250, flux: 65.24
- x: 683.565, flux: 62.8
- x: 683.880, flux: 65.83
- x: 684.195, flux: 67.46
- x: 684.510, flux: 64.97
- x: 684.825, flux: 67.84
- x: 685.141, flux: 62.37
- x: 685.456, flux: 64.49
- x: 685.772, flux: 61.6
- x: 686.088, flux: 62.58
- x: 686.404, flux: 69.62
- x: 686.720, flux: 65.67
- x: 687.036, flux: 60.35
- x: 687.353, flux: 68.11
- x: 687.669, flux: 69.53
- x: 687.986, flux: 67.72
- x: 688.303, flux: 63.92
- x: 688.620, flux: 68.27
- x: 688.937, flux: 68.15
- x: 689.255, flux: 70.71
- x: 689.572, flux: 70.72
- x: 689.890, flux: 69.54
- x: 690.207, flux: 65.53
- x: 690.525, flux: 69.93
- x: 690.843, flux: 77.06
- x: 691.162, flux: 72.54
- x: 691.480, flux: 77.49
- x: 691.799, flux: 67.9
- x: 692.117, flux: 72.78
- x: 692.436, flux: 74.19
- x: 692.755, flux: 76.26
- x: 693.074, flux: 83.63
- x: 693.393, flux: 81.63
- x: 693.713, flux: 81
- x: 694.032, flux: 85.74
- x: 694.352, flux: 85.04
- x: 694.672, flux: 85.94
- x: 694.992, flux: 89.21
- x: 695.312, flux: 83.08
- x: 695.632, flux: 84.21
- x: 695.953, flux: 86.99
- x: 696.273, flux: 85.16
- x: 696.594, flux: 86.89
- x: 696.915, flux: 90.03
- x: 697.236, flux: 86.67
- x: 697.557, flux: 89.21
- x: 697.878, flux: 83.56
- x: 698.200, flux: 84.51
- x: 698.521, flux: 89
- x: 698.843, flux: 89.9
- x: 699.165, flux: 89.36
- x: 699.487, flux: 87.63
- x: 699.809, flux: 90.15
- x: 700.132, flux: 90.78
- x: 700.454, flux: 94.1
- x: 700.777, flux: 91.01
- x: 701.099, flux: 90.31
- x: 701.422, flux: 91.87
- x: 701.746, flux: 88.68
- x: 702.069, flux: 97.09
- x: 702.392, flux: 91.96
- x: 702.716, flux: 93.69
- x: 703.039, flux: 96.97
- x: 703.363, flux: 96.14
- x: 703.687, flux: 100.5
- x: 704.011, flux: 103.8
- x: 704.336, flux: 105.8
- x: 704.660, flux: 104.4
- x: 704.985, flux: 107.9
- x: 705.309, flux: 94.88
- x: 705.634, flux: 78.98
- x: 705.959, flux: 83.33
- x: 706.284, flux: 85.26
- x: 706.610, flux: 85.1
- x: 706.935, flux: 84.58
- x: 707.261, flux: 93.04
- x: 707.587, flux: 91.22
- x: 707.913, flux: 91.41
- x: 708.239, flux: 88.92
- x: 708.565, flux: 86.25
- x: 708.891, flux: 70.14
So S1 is 0.23 mag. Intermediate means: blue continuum 71.3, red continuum 93.5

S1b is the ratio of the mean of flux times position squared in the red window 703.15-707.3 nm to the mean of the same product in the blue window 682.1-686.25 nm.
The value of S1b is 1.5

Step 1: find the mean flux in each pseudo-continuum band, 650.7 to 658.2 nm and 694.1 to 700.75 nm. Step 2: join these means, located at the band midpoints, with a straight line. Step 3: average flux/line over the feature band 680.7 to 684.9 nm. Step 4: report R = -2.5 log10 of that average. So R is 0.32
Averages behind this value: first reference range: 89.5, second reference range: 87.6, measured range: 65.5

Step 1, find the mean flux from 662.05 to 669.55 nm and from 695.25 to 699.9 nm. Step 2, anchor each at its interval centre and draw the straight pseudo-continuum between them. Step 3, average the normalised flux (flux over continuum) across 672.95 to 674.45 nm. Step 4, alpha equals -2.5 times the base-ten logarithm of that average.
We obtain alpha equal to 0.20 mag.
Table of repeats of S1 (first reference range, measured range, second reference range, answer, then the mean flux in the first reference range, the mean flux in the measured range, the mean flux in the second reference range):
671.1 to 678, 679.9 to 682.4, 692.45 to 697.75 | 0.12 mag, 67.4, 65.3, 84.7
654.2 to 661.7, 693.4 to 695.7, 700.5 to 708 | 0.09 mag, 88.2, 84.7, 93.4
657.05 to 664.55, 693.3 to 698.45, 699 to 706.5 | 0.08 mag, 85.9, 85.7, 93.6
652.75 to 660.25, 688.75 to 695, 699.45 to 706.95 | 0.21 mag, 89.4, 75.9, 93.4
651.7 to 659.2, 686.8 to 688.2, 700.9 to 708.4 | 0.36 mag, 89.4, 66.3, 93.3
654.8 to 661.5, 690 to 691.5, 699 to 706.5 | 0.27 mag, 88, 72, 93.6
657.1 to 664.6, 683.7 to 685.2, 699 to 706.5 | 0.34 mag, 85.9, 65.9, 93.6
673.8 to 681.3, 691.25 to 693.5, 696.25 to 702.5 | 0.08 mag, 66.3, 76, 89.5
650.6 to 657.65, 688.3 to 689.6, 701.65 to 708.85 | 0.32 mag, 89.6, 68.7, 92.8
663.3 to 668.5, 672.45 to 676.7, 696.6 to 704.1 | 0.22 mag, 78.5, 66.8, 91.4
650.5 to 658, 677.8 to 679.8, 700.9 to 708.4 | 0.37 mag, 89.5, 64.9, 93.3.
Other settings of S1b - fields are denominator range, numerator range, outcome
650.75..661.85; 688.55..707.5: 1.09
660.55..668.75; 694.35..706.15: 1.26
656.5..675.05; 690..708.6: 1.23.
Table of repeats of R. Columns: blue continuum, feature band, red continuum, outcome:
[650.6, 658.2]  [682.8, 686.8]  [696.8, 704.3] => 0.364 mag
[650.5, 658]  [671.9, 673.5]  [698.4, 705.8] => 0.328 mag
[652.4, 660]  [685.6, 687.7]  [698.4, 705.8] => 0.382 mag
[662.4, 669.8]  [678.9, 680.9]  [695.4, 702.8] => 0.256 mag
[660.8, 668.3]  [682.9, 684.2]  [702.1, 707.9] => 0.313 mag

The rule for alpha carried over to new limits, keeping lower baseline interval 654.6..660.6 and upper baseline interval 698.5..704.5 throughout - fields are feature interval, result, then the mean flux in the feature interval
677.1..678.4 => 0.31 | 68.3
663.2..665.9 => 0.11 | 80.6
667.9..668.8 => 0.25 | 71.2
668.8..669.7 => 0.27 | 69.7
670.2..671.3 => 0.20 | 74.9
